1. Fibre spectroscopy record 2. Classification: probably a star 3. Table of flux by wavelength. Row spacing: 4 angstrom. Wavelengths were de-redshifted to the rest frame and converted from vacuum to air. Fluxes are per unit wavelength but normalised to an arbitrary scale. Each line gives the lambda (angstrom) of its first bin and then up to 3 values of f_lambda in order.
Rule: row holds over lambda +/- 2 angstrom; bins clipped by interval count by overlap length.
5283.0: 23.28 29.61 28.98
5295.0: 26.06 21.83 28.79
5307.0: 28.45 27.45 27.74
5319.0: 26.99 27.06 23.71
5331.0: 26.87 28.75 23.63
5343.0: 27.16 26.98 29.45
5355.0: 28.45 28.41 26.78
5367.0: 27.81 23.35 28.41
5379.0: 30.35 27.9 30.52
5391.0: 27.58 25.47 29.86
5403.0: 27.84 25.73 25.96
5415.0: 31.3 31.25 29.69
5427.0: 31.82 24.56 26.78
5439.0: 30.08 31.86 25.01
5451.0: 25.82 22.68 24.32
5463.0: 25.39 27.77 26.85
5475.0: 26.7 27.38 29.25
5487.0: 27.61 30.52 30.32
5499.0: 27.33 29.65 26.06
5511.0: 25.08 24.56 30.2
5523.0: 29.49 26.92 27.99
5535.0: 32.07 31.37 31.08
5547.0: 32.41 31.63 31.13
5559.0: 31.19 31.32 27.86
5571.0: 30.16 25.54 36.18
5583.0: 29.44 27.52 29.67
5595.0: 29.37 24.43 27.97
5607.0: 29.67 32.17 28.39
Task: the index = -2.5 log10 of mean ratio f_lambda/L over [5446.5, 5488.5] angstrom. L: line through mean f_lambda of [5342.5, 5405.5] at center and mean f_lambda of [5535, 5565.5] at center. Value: 0.14 mag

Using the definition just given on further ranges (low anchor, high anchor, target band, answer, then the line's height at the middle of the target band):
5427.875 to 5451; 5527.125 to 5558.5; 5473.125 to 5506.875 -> 0.030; 29.2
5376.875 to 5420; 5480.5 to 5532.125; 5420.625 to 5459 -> 0.033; 28.3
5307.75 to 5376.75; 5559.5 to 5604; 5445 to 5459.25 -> 0.146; 28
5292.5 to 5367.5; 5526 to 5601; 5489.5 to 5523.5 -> 0.043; 29.2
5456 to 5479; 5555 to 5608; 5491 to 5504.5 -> -0.089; 27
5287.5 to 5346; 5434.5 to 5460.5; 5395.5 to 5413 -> -0.019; 26.7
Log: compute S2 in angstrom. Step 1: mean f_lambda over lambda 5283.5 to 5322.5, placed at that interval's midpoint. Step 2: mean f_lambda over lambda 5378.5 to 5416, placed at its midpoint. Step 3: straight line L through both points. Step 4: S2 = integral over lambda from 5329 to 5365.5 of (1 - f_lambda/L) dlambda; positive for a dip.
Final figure 0.3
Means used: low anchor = 27.2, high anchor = 28.1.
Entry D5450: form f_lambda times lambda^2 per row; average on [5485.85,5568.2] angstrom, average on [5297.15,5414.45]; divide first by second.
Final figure 1.15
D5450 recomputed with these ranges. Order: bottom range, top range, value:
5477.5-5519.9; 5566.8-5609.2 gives 1.07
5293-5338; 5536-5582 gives 1.27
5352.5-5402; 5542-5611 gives 1.15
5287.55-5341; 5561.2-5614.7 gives 1.21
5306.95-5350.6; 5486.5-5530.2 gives 1.11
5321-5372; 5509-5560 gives 1.18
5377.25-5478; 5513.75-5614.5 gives 1.13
